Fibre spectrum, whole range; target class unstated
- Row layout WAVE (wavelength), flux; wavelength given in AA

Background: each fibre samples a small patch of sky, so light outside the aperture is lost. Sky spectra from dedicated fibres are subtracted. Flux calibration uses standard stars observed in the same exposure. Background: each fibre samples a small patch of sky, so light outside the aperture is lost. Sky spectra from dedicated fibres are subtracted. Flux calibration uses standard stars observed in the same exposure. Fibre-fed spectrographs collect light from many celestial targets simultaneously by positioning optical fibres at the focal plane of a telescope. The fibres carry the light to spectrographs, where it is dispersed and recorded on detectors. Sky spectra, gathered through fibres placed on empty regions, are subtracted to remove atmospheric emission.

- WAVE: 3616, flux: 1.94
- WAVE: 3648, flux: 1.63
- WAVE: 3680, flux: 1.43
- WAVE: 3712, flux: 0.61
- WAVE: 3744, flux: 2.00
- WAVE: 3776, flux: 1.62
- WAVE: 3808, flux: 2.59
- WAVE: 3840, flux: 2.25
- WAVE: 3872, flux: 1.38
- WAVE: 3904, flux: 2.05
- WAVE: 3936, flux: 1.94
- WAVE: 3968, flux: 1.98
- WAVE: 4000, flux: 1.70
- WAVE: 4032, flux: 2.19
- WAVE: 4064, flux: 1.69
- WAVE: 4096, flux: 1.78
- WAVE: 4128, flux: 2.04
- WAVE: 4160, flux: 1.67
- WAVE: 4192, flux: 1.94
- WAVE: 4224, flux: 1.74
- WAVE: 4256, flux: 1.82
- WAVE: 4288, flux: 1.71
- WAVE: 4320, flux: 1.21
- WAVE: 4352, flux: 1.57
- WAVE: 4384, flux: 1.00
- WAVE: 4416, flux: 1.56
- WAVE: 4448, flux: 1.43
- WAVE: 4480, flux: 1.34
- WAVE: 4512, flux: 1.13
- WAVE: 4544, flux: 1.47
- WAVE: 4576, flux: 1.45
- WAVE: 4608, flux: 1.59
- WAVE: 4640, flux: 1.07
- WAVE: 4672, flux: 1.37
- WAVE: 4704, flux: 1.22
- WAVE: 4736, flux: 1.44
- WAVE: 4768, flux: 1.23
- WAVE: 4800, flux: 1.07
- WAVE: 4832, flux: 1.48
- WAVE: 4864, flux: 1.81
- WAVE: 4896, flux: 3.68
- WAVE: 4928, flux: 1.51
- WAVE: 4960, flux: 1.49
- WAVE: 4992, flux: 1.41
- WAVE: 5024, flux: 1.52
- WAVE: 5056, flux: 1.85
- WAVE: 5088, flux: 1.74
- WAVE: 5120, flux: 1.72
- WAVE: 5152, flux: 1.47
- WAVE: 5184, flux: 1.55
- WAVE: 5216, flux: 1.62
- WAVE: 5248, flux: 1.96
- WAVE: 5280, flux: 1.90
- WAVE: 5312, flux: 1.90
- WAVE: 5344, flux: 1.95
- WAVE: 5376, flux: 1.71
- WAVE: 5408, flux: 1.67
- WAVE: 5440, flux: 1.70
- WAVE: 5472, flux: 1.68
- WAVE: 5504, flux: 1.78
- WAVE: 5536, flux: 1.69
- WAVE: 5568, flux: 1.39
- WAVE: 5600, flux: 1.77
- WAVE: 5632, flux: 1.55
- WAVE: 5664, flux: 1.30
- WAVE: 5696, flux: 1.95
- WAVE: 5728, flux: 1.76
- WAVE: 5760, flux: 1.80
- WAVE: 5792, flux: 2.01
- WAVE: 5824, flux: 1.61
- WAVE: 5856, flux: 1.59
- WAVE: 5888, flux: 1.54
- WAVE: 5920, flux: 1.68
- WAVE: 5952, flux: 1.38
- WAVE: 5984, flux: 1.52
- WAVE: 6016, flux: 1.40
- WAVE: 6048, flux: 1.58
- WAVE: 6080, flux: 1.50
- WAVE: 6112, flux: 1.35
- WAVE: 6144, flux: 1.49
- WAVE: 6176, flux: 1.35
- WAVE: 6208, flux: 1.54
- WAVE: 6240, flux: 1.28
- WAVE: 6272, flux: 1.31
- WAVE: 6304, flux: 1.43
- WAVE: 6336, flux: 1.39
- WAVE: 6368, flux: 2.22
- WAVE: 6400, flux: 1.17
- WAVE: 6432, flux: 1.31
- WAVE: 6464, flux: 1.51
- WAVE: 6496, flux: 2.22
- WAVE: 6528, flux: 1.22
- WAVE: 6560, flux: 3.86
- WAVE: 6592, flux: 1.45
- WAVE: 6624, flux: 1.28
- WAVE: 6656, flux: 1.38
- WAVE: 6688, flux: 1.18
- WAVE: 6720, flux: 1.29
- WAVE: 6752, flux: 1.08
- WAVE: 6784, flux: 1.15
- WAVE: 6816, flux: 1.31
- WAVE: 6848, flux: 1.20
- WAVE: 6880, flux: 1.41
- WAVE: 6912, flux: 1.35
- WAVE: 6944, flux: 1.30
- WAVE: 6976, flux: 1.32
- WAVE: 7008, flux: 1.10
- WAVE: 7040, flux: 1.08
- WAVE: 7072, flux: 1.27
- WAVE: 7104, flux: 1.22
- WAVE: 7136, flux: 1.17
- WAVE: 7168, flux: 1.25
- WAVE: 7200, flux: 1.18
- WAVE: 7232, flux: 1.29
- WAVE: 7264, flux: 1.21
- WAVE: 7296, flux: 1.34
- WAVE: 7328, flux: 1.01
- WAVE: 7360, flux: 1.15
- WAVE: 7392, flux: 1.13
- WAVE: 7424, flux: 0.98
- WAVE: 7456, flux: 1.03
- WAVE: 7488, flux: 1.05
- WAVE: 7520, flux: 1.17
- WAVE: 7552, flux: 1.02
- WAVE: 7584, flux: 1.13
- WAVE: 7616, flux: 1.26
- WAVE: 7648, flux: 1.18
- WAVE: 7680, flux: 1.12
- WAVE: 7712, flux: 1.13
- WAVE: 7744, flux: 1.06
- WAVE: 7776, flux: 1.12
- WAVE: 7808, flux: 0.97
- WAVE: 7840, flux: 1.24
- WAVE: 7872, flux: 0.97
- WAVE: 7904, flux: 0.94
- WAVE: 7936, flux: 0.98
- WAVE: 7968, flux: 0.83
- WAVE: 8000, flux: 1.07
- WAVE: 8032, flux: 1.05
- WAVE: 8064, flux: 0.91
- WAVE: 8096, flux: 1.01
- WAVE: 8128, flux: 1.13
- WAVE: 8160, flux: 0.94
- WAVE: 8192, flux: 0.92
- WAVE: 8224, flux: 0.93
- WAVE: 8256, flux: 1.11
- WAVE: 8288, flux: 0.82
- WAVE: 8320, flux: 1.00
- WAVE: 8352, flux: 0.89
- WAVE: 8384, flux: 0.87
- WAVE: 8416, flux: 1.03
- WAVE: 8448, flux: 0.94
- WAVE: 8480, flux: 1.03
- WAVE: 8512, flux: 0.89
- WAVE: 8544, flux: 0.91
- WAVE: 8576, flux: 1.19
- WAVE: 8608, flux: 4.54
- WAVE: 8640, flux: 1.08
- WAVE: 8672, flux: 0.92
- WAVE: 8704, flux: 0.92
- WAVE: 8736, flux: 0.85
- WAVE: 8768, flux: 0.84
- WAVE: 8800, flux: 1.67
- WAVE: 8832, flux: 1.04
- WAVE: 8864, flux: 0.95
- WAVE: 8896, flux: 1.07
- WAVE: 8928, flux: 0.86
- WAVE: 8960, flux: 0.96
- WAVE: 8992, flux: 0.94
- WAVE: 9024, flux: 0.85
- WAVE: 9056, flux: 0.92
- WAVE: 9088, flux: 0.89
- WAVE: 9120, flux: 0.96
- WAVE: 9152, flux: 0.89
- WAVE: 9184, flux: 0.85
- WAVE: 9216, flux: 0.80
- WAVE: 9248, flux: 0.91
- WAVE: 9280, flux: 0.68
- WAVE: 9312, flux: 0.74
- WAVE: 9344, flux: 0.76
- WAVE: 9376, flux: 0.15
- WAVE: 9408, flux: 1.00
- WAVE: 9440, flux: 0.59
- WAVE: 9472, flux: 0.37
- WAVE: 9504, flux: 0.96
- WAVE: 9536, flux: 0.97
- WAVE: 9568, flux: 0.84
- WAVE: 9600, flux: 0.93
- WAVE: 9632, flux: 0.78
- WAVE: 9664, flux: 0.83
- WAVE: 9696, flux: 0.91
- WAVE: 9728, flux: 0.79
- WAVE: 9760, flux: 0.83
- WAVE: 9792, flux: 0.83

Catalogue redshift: 0.309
